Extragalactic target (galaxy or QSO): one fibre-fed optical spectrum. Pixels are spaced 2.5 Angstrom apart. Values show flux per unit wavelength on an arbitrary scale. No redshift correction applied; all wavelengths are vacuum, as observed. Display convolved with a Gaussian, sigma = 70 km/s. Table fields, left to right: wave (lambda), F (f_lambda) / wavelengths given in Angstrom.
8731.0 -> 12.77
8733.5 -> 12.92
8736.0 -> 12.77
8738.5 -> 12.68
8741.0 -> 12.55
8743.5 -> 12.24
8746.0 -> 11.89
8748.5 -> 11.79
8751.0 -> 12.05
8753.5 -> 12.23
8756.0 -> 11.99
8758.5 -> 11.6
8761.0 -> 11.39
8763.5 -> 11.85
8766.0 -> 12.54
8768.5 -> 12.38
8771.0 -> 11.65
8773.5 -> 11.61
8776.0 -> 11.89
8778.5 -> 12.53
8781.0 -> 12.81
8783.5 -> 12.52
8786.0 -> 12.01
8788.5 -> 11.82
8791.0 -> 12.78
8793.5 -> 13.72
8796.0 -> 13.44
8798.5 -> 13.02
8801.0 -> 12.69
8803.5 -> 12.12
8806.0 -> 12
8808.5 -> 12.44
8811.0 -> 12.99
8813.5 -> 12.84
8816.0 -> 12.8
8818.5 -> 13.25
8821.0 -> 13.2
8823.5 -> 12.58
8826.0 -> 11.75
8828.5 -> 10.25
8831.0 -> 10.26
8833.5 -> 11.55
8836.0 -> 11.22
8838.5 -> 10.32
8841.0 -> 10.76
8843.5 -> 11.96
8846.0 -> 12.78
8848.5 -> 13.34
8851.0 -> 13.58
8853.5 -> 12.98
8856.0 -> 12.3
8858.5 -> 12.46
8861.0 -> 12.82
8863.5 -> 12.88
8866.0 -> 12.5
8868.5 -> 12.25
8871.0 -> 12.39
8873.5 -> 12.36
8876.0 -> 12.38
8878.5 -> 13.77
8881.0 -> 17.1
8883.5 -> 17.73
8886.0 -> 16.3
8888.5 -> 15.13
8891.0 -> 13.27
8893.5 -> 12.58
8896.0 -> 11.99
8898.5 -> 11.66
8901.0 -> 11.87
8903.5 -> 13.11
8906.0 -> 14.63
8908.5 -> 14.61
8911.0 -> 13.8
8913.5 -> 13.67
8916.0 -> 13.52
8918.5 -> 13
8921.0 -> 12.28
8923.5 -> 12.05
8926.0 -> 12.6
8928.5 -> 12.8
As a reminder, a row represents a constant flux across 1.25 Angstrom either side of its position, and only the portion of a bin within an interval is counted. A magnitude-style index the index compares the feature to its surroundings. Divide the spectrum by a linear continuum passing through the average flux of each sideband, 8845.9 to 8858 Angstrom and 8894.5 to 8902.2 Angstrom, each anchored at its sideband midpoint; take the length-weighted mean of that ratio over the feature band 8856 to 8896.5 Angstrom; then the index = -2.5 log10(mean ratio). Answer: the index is -0.10 mag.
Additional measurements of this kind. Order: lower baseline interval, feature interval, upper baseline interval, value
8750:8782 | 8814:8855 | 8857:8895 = 0.09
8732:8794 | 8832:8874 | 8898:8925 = 0.05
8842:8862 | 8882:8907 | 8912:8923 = -0.07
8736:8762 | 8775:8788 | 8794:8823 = 0.01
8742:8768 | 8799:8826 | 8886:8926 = -0.02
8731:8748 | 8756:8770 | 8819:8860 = 0.04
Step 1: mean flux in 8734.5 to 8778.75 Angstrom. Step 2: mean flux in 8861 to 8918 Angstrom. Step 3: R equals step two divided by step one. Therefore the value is 1.1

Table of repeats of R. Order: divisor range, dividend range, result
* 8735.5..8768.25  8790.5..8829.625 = 1.04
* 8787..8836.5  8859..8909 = 1.10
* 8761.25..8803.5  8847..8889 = 1.10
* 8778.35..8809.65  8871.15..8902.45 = 1.09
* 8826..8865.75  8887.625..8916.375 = 1.11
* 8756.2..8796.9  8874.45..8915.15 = 1.14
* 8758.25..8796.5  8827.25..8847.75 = 0.91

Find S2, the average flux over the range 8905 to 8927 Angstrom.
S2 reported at 13.3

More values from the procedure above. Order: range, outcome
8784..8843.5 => 12.2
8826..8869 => 12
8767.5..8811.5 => 12.5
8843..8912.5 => 13.4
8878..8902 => 14.2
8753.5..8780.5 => 12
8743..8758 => 12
